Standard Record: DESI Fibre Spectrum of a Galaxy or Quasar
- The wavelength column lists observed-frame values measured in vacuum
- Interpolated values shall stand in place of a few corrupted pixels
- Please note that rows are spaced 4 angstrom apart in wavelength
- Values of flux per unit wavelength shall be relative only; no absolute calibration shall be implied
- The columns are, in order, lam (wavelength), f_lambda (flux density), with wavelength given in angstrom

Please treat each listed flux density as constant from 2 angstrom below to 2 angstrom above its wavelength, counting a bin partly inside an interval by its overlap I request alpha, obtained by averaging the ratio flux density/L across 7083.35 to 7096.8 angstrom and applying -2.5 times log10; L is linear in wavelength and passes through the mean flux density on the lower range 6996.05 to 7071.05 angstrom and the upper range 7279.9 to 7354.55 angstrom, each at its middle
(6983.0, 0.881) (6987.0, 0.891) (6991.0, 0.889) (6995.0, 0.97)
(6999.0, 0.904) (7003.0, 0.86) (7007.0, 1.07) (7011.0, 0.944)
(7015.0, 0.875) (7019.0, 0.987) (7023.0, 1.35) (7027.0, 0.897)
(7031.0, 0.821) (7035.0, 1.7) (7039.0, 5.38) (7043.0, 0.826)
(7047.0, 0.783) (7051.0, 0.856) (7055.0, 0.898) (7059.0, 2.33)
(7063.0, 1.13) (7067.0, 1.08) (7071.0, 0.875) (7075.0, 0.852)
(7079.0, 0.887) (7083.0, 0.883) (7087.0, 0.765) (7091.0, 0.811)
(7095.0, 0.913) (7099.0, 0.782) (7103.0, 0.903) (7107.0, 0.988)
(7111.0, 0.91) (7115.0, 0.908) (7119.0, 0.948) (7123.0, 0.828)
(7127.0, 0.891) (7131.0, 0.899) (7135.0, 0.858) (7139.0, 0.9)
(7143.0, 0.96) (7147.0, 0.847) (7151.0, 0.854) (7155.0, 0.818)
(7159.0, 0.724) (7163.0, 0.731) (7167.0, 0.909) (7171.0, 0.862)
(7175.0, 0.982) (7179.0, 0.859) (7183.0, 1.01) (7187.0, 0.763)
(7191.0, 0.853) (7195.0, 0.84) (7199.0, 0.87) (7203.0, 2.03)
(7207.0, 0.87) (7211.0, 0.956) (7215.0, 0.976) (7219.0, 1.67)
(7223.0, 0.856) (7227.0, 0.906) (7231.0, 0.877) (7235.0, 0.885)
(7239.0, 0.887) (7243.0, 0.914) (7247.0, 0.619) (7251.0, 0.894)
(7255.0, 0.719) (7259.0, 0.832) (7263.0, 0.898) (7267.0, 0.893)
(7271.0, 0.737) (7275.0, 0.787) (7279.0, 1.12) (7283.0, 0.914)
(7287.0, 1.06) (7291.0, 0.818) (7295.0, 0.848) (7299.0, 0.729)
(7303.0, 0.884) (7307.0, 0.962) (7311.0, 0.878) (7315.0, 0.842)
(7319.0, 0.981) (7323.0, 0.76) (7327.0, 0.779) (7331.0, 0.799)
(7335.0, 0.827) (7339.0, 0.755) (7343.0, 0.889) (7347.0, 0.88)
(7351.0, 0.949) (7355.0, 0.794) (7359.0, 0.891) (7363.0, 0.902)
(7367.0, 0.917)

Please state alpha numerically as 0.41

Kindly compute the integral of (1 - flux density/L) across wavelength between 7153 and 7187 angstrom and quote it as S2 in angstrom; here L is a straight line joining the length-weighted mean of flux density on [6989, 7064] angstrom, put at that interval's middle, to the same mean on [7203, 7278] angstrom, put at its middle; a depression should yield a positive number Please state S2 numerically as 6.2 angstrom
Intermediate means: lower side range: 1.29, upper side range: 0.932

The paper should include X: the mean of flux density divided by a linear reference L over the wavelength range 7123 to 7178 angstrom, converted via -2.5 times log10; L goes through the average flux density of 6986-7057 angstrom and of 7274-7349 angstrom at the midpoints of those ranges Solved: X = 0.228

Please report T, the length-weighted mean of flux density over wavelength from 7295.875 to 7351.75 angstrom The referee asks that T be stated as 0.849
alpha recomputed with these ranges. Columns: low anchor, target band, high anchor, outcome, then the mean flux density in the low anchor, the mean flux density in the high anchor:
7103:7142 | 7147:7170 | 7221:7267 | 0.10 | 0.905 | 0.846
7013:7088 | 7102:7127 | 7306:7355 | 0.28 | 1.28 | 0.854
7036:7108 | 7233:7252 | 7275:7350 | 0.17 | 1.23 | 0.872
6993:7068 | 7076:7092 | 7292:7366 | 0.41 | 1.3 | 0.853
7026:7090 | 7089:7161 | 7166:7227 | 0.31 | 1.31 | 1.02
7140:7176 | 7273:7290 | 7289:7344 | -0.14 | 0.852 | 0.838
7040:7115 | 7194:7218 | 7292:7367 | -0.20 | 1.03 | 0.854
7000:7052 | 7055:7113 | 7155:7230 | 0.21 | 1.34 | 0.976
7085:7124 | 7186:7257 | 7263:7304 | -0.11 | 0.877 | 0.88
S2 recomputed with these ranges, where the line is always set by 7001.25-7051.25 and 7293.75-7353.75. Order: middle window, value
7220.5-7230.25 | 0.9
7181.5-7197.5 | 3.2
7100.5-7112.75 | 2.9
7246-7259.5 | 2.8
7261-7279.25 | 1.5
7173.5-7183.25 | 1.4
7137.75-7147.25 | 2.0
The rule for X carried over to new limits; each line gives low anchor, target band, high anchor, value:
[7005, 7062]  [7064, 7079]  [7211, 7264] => 0.36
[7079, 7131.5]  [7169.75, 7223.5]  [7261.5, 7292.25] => -0.16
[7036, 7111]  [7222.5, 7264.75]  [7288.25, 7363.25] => 0.15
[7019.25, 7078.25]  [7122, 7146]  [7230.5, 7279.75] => 0.29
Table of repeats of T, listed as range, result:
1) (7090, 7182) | 0.875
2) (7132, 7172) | 0.847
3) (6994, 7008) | 0.941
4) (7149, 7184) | 0.857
